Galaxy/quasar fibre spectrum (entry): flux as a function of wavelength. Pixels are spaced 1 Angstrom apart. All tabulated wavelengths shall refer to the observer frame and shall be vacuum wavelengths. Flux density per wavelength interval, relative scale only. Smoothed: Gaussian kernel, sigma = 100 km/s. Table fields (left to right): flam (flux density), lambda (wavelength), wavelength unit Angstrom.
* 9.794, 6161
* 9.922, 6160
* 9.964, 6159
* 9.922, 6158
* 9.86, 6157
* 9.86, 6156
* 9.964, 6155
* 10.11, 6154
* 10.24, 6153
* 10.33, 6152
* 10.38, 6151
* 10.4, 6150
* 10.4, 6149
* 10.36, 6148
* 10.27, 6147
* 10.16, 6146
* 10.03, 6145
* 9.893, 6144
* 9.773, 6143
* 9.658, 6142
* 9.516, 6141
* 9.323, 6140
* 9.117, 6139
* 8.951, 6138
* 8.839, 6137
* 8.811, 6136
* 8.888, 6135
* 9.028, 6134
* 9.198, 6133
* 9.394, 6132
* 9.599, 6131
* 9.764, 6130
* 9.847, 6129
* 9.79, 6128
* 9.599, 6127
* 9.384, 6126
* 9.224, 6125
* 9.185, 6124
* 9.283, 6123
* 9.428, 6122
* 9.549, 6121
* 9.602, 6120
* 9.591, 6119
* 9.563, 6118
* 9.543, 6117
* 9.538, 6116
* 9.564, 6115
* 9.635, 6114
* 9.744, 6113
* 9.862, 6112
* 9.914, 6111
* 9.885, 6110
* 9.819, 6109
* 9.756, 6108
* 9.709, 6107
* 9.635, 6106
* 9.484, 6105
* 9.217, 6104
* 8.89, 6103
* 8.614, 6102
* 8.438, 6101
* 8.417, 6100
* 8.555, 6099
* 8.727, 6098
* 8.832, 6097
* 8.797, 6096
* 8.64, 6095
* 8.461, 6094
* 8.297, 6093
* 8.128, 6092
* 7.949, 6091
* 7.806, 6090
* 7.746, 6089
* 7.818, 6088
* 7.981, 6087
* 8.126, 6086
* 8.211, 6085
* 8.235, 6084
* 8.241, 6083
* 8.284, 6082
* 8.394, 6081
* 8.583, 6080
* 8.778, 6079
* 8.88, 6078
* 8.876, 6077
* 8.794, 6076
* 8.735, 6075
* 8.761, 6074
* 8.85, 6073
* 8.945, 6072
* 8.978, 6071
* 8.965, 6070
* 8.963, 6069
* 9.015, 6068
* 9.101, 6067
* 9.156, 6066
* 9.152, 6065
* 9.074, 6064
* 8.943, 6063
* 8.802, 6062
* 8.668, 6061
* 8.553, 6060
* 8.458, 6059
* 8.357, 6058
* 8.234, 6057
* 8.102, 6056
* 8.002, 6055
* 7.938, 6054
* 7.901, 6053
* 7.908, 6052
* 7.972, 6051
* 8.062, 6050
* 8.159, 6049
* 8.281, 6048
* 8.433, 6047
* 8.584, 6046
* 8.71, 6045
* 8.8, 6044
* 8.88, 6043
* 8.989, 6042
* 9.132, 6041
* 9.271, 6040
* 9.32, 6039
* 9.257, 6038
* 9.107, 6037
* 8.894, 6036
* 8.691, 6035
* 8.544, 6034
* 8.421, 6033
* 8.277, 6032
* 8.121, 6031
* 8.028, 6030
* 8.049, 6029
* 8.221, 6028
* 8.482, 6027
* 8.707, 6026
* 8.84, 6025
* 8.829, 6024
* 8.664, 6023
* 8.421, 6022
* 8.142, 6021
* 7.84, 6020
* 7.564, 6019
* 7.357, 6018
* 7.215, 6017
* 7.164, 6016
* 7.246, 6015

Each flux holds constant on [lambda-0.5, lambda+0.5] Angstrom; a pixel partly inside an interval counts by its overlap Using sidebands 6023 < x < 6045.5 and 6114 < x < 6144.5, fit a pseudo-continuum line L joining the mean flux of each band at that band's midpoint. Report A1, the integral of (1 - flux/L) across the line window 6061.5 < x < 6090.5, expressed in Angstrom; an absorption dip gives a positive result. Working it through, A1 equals 1.3 Angstrom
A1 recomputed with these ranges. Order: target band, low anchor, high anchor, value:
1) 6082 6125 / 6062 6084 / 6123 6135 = 0.93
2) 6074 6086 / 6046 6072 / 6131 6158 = 0.39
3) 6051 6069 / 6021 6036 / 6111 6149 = 0.51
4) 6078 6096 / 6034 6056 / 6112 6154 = 1.64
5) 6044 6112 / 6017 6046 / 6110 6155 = 3.01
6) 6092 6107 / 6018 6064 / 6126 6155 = 0.66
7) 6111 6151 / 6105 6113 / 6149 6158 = 1.49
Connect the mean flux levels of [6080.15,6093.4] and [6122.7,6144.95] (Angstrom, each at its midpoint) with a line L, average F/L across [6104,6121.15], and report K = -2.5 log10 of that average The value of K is -0.10 mag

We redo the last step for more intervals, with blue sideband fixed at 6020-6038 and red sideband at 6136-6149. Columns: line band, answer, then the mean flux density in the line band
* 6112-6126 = -0.01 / 9.51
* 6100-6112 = -0.01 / 9.38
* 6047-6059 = 0.08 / 8.11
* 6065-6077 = 0.00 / 8.94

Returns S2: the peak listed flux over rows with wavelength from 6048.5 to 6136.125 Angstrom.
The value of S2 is 9.914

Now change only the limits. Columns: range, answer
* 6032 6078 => 9.32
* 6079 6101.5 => 8.832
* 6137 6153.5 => 10.4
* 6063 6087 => 9.156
